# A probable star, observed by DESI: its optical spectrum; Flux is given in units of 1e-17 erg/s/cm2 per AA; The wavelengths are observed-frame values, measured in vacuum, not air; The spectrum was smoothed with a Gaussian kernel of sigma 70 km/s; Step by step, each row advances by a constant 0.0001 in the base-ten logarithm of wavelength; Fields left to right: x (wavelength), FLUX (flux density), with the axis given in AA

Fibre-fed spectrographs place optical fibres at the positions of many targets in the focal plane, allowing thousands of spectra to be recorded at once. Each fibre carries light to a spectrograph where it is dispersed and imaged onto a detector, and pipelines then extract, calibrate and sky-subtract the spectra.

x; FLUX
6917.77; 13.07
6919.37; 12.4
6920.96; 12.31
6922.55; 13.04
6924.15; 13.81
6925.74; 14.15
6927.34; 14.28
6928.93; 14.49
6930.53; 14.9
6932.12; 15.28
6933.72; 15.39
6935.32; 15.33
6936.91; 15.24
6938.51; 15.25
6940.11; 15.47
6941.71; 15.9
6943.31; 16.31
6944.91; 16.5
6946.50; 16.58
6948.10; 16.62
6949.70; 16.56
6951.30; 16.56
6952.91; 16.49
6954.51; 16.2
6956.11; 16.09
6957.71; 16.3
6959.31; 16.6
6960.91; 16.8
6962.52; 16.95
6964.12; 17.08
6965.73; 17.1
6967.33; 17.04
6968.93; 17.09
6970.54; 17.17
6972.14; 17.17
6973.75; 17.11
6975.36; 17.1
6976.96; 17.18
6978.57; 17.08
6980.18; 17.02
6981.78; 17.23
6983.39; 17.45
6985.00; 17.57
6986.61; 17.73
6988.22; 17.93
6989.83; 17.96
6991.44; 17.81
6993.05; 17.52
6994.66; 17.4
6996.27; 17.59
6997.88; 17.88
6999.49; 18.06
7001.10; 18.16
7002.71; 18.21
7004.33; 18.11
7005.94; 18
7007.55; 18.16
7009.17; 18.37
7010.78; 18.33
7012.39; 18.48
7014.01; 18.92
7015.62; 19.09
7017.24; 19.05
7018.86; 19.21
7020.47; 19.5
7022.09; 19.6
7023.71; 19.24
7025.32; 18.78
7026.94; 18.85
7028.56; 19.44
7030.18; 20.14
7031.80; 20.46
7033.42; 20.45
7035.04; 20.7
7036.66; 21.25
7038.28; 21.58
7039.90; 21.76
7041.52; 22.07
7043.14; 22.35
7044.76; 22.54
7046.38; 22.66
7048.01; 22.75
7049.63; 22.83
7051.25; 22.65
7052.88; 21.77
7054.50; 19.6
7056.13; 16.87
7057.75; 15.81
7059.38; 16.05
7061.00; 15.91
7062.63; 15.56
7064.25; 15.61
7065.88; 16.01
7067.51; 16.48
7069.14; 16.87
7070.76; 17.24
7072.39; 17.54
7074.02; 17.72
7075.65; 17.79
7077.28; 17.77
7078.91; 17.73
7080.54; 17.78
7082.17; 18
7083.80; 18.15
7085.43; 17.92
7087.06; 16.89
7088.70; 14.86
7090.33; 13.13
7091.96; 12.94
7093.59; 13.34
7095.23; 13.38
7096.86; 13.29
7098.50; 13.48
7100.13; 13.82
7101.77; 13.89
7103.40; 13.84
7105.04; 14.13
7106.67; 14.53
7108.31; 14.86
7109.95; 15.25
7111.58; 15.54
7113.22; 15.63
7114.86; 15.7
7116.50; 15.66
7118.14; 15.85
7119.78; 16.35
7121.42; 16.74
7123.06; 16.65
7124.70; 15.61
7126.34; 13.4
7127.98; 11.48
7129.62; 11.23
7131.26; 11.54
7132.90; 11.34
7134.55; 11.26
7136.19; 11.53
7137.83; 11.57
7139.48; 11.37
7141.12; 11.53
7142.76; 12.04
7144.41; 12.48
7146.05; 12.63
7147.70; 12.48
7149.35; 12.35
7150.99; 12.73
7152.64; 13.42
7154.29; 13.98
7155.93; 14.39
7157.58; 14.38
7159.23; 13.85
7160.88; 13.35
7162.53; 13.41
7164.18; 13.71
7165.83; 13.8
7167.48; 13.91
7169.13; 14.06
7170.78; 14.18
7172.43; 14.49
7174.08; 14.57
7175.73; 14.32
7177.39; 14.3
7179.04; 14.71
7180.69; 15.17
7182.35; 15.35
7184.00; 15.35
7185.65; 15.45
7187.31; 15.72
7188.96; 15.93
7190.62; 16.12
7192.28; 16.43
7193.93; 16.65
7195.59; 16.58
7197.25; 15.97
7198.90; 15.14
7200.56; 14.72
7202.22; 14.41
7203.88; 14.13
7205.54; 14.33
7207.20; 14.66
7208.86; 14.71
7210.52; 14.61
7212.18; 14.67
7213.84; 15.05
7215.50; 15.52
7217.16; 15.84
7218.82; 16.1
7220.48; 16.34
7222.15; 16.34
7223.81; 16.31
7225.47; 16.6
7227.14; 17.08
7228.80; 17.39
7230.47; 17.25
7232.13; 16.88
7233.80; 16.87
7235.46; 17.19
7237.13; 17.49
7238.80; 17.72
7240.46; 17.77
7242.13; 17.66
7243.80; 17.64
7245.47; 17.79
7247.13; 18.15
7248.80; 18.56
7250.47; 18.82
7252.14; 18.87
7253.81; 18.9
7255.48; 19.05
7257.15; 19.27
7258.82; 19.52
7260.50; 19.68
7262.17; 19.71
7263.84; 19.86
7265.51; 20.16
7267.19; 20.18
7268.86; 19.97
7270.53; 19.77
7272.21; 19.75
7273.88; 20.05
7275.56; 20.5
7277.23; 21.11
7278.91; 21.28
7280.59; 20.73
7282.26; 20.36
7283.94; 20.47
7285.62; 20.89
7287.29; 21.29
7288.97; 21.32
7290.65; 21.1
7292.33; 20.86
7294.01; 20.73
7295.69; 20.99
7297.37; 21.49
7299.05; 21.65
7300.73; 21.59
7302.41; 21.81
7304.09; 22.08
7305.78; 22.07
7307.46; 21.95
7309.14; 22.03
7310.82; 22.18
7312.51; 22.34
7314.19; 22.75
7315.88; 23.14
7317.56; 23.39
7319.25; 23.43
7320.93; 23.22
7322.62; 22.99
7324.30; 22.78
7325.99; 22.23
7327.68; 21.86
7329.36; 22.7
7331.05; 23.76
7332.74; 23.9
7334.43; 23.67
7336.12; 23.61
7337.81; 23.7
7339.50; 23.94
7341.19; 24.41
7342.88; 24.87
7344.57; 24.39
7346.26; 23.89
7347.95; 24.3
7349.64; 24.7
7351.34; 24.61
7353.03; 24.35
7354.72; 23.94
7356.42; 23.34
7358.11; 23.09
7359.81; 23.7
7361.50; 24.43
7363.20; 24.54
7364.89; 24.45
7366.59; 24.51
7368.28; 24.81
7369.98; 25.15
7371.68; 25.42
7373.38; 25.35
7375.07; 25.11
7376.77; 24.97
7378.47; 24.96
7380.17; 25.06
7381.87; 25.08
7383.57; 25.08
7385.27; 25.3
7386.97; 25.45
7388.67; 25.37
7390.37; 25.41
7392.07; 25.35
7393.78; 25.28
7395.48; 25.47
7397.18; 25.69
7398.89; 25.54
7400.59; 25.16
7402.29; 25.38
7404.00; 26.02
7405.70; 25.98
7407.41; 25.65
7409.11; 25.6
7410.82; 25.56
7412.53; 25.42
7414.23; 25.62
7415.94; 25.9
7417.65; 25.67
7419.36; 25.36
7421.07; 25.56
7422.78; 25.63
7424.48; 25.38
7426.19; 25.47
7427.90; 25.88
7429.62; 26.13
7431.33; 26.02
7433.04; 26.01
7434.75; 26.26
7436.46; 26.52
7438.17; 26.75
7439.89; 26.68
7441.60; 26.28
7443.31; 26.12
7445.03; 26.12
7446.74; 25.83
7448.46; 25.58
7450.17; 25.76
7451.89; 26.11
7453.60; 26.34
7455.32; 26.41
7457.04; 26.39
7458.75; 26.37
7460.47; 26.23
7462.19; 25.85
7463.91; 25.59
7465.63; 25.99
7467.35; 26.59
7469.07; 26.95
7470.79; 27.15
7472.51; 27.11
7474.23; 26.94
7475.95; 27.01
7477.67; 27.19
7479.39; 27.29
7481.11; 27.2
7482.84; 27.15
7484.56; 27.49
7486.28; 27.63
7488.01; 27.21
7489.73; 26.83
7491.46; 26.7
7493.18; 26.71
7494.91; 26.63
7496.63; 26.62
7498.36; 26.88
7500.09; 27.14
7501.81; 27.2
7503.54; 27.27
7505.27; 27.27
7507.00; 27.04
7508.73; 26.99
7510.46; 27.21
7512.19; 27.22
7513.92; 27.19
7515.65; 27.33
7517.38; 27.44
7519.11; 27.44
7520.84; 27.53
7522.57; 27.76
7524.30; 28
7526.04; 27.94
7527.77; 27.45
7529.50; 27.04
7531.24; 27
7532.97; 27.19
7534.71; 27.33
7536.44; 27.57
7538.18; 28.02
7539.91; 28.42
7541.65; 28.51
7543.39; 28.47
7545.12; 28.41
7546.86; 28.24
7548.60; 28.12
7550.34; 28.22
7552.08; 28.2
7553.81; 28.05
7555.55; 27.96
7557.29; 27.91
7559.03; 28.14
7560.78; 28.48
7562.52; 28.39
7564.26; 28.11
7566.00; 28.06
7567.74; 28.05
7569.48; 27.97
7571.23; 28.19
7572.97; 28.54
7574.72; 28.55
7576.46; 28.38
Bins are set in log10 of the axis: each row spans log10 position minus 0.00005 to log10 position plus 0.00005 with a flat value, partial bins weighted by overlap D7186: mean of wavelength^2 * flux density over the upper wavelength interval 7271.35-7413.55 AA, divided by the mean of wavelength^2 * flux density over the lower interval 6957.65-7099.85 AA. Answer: 1.43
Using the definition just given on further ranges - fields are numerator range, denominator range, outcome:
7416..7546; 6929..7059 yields 1.69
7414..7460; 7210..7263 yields 1.58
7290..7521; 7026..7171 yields 1.72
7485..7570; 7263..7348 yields 1.33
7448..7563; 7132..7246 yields 2.00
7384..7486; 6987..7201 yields 1.76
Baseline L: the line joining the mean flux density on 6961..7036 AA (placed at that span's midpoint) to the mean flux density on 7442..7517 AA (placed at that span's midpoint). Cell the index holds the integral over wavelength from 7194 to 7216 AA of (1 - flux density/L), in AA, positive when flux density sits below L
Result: 6.9 AA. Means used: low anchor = 18.2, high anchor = 26.7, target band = 15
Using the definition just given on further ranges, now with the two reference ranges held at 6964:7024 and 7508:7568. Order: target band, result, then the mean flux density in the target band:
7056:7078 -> 3.0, 16.7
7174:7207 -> 9.5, 15.3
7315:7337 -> 0.8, 23.1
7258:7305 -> 5.0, 20.7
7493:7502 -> 0.1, 26.9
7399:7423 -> -0.1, 25.6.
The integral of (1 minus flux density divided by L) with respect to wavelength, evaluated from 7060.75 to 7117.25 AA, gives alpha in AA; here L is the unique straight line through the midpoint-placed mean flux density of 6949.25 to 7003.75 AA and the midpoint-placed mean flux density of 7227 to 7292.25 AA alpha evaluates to 7.4 AA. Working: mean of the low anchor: 17.2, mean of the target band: 15.7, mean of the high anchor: 19.2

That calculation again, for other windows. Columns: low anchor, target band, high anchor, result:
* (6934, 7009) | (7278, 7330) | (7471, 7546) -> 3.5 AA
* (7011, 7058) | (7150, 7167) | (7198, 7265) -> 4.2 AA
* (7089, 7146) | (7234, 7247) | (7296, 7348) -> 1.1 AA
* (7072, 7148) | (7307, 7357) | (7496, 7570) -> -4.7 AA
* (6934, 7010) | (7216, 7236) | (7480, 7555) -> 4.8 AA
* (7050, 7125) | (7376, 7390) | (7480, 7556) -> -0.7 AA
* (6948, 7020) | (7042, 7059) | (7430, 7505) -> -1.9 AA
